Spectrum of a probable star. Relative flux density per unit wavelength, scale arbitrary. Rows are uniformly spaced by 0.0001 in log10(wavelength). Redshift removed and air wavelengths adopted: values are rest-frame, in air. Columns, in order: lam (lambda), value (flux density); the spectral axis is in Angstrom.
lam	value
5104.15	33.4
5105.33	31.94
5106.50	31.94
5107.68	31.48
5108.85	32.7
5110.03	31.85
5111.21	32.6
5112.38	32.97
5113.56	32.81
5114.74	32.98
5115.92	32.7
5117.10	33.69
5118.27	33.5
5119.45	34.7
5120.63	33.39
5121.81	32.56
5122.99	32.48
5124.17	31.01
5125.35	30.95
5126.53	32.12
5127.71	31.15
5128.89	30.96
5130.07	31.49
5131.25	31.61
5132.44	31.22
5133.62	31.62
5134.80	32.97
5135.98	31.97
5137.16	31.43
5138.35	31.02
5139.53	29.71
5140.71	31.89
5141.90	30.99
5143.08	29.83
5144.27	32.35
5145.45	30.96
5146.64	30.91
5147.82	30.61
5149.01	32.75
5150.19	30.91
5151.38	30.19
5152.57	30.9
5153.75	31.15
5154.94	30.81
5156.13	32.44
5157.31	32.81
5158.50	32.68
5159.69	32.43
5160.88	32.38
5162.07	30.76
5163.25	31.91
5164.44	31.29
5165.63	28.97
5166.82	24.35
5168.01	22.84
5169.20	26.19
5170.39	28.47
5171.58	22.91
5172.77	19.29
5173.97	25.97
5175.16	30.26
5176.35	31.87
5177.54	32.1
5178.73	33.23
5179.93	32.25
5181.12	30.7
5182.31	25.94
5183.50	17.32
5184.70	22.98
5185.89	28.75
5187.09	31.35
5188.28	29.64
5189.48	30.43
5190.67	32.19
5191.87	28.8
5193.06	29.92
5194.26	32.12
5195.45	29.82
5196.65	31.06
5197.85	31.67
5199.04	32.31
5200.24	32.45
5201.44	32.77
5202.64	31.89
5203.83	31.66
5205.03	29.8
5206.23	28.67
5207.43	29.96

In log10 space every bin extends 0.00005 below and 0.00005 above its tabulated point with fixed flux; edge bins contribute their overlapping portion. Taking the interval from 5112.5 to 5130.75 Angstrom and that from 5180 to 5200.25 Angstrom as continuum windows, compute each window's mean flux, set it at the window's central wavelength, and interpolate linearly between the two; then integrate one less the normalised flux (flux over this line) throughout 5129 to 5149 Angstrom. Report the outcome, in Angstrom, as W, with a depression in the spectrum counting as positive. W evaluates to 0.2 Angstrom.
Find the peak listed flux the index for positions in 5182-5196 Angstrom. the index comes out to 32.19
